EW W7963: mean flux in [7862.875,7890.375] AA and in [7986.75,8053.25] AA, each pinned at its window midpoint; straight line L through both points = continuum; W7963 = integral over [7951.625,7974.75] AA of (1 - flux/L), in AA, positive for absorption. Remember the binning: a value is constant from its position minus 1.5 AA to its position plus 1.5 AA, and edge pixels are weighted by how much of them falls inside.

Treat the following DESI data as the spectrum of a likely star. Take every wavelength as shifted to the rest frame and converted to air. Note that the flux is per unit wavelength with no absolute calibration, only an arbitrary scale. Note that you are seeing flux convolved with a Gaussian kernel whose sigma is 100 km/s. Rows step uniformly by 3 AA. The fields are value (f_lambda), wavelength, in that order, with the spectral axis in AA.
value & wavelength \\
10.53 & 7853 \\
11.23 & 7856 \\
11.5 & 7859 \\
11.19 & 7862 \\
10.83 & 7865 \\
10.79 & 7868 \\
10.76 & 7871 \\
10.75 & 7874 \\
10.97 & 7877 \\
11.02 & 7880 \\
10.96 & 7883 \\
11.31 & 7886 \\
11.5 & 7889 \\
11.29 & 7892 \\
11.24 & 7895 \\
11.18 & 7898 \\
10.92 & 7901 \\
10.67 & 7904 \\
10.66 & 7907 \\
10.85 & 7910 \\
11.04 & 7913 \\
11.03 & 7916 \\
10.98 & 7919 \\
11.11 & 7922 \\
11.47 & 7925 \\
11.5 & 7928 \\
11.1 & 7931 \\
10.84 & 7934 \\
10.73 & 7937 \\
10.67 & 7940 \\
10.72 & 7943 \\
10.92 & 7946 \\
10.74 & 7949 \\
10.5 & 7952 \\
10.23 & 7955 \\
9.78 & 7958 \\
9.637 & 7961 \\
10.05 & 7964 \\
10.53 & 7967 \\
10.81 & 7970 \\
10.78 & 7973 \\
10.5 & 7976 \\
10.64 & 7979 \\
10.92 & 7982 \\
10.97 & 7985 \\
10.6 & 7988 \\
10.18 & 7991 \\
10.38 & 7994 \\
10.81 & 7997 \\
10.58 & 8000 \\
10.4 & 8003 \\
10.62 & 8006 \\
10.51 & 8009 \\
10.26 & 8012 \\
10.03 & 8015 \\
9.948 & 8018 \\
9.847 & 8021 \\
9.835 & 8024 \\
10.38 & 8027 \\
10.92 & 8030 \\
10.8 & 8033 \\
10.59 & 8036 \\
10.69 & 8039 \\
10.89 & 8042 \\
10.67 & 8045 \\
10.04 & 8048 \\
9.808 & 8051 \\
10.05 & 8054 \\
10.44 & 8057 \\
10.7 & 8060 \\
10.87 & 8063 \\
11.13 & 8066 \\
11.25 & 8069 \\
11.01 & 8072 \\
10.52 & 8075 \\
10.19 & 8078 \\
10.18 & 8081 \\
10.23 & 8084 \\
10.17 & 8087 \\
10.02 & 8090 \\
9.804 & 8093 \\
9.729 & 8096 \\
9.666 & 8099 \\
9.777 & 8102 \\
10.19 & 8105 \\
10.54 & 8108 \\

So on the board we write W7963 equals 0.8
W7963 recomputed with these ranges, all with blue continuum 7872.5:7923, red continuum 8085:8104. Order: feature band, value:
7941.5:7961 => 0.5 AA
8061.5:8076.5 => -1.4 AA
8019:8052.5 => -0.6 AA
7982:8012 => -0.3 AA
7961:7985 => 0.0 AA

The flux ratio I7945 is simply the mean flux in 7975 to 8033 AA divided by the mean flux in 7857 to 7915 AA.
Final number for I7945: 0.95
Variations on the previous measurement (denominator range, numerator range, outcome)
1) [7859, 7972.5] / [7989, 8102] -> 0.96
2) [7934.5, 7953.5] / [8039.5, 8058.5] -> 0.96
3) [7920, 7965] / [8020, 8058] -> 0.97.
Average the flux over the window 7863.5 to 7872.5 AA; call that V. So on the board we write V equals 10.8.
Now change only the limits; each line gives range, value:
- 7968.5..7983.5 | 10.7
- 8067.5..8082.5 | 10.6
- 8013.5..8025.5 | 9.91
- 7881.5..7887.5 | 11.1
